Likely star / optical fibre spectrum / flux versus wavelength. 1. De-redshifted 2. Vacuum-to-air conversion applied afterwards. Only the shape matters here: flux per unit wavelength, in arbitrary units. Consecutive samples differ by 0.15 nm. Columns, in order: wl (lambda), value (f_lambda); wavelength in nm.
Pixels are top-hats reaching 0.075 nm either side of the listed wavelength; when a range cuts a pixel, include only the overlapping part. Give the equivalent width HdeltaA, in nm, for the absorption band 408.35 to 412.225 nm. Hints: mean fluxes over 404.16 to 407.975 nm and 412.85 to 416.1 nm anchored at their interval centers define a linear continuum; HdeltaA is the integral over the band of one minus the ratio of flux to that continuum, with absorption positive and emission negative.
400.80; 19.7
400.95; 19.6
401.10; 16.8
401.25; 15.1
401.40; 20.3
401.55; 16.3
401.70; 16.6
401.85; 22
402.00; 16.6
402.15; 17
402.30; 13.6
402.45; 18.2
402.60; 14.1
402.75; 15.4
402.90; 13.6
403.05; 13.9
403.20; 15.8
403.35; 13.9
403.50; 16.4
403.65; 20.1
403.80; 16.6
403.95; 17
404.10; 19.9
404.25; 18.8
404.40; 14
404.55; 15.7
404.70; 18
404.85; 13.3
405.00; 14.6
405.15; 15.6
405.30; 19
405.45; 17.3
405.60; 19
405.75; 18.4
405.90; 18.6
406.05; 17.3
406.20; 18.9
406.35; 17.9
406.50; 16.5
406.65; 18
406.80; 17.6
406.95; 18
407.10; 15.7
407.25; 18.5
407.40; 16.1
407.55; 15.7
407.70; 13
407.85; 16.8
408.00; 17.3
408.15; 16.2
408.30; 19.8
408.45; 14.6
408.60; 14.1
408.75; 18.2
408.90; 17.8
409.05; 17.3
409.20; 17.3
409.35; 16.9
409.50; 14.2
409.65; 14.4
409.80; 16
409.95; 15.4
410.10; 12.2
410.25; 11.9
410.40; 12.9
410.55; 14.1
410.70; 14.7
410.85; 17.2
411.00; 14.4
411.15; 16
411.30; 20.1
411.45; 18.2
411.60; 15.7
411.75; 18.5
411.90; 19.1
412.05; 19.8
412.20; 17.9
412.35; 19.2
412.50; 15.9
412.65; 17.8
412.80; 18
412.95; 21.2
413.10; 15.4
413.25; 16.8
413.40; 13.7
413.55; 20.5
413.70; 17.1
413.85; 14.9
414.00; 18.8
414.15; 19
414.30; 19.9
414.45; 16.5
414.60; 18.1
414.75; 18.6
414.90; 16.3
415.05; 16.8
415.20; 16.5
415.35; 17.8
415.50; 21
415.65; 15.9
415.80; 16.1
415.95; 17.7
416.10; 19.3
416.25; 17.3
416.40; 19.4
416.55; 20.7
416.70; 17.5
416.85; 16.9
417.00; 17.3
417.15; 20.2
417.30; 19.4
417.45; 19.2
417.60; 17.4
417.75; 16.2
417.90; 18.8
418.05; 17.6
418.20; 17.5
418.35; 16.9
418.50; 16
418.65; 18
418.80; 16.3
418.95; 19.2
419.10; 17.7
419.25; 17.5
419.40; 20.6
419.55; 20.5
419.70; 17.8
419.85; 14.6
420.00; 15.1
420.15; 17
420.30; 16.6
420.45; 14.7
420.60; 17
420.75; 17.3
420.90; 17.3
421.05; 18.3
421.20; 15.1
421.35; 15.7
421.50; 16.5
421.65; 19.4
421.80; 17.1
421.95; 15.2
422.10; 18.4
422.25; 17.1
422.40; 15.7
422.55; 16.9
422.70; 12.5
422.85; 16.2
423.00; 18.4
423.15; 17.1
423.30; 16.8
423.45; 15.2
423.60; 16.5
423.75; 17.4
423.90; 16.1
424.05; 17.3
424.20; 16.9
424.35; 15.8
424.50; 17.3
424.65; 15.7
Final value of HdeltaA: 0.26 nm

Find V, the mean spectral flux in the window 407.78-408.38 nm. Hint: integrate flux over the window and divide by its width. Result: 17.5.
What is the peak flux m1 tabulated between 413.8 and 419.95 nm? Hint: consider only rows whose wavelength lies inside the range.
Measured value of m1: 21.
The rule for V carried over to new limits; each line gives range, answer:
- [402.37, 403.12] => 15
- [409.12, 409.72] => 15.7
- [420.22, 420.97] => 16.6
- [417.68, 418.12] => 17.5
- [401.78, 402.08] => 19.2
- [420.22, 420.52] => 15.7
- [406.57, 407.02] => 17.9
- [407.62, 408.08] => 15.7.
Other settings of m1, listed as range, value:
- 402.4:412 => 20.1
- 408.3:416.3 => 21.2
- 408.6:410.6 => 18.2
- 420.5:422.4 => 19.4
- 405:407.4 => 19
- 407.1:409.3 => 19.8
